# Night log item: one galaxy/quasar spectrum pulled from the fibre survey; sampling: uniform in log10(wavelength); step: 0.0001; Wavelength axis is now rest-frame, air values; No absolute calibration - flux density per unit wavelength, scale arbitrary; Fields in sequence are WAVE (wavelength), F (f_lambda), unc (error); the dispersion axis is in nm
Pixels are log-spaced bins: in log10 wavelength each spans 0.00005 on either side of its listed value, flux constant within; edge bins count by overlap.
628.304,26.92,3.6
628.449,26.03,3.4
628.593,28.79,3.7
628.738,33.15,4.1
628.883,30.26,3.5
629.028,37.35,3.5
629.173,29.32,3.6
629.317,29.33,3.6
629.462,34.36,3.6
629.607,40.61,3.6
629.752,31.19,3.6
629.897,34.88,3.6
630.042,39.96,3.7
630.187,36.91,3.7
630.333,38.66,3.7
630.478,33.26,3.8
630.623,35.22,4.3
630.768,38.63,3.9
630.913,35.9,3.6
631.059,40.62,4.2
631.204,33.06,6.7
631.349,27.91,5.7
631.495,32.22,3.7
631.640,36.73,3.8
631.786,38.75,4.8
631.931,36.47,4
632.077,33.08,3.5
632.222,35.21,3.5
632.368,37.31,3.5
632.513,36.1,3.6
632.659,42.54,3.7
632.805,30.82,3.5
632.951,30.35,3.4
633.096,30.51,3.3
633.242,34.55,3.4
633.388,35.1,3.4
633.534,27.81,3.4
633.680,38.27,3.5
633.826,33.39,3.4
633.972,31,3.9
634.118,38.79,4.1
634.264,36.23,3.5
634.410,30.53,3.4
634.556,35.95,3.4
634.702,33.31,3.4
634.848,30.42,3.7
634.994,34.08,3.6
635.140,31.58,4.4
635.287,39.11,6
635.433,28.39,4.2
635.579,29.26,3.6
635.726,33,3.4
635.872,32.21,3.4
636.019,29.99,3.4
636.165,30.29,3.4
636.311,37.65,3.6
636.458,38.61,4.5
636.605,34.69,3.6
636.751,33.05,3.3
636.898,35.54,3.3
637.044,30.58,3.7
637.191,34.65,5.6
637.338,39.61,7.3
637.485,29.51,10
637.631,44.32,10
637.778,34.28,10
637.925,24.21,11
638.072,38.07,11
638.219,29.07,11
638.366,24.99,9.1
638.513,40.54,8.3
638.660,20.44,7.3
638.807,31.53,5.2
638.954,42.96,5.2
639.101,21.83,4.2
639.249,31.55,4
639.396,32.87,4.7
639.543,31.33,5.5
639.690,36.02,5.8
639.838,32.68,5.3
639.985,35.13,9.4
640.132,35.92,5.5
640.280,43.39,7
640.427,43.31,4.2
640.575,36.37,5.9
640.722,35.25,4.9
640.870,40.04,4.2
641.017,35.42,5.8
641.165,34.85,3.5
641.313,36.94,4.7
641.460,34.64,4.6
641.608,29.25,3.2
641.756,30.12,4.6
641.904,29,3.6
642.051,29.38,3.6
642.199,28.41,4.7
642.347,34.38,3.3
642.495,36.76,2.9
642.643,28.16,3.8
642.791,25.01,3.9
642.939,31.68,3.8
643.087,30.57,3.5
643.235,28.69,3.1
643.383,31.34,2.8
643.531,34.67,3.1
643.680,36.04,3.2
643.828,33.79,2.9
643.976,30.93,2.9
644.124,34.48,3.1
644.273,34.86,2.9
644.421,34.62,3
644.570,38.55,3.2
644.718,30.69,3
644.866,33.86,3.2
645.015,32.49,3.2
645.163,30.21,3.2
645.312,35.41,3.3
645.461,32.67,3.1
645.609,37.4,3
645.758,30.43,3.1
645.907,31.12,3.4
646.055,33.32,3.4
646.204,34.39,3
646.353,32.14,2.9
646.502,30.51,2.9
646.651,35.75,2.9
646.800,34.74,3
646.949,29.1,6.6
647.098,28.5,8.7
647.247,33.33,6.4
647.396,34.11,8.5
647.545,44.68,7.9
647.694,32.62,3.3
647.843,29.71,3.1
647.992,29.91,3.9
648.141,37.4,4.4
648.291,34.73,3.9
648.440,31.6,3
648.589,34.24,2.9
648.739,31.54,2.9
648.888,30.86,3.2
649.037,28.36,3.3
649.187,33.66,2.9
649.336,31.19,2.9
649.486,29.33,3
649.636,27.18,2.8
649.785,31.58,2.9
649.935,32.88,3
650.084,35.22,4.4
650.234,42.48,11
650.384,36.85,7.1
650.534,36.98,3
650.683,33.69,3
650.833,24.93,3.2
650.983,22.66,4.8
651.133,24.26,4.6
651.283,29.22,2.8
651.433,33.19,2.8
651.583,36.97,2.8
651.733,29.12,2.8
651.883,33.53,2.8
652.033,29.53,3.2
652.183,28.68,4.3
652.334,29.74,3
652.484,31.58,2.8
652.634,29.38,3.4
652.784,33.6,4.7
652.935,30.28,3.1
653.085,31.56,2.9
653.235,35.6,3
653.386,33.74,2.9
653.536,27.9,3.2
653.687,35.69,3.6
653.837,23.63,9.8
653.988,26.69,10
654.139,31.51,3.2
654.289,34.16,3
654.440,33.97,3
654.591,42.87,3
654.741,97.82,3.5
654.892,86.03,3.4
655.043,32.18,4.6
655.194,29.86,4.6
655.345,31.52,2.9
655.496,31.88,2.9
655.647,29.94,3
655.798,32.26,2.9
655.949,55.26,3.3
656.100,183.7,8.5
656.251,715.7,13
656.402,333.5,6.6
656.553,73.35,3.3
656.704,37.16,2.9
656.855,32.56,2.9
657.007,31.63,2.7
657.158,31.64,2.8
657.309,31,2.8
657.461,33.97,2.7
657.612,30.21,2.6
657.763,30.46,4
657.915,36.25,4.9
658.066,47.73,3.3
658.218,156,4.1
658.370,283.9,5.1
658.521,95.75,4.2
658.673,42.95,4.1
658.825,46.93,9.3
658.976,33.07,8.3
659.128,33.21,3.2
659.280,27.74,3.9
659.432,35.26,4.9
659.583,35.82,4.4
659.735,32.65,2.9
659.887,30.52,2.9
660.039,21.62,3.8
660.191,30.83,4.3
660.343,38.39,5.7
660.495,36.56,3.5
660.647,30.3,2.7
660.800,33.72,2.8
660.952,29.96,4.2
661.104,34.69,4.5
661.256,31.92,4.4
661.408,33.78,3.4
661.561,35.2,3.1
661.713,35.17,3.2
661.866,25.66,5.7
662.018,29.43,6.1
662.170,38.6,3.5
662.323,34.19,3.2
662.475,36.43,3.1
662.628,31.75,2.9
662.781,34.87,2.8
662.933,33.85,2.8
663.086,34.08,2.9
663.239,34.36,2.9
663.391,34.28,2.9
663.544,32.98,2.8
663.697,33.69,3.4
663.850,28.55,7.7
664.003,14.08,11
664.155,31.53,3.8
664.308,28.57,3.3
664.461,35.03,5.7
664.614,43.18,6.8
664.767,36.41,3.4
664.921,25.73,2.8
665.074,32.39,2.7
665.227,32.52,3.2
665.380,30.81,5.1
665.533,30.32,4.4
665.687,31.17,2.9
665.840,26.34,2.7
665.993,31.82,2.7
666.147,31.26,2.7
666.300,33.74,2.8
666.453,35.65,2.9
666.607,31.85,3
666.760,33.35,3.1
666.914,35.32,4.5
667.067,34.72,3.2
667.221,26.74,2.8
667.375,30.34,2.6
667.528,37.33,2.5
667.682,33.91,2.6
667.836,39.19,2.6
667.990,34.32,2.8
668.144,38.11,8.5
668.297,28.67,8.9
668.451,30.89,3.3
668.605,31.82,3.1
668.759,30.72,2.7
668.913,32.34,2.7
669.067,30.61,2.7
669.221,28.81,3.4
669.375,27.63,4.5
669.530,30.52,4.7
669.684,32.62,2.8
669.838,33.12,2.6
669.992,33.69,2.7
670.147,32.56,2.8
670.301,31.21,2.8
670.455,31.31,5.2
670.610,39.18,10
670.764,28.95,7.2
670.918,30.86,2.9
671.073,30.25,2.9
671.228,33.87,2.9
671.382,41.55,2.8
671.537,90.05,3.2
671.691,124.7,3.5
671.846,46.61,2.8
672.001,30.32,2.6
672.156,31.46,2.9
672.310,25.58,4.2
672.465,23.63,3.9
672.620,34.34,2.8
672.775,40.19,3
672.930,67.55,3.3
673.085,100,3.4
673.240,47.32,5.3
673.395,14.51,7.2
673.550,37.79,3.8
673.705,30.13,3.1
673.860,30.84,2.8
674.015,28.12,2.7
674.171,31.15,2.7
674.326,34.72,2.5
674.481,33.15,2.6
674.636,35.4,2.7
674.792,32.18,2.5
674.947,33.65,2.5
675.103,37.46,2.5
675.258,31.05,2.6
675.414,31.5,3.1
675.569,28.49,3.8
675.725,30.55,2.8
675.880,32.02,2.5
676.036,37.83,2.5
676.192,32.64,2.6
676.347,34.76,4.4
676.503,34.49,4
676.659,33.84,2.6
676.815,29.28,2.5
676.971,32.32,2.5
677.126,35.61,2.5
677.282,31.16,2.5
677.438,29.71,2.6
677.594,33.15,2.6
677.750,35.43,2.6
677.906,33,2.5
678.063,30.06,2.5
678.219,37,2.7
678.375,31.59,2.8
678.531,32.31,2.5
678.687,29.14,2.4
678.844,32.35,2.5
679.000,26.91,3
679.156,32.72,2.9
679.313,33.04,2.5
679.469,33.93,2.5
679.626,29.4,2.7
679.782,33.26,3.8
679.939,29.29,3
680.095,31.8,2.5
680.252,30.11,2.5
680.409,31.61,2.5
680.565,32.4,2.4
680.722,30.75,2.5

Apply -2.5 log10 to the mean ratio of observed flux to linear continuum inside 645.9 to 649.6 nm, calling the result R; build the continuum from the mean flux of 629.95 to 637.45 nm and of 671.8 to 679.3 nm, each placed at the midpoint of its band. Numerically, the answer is 0.06 mag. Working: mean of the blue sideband 34.4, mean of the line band 32.6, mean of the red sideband 34.6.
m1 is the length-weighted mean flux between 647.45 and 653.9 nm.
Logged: 31.9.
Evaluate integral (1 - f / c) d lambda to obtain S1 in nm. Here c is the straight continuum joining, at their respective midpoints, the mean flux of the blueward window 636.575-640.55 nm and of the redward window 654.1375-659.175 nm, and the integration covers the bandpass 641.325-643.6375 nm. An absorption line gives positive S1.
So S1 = 0.72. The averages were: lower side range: 33.8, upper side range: 86.7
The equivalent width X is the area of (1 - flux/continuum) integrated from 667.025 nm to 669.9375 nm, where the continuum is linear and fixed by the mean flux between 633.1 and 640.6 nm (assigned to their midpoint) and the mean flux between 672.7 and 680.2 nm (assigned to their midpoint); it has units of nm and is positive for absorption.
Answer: 0.19 nm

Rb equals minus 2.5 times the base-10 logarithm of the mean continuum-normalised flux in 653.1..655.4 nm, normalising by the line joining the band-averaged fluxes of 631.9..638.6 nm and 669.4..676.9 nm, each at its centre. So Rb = -0.120 mag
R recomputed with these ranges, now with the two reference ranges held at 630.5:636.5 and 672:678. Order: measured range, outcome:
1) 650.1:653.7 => 0.09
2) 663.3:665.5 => 0.11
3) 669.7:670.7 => 0.05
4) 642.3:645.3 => 0.06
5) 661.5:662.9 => 0.04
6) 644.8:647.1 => 0.05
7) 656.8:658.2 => -0.13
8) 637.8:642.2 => 0.03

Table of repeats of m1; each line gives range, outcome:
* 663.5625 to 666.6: 31.2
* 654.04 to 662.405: 65.1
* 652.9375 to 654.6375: 32.2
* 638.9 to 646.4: 33.4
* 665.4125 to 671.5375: 33.2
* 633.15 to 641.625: 33.9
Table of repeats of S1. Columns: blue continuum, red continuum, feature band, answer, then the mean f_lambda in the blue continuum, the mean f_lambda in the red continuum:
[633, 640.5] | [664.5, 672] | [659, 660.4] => 0.142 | 33.6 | 36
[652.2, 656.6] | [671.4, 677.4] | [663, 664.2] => 0.588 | 76.9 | 39.3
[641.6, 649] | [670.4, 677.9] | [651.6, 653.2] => 0.136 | 32.6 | 38.1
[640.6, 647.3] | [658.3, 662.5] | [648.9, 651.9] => 0.463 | 32.8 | 44.5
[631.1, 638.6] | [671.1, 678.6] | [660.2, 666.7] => 0.779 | 33.8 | 38.1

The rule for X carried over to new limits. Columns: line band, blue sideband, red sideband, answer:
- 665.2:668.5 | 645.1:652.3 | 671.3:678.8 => 0.33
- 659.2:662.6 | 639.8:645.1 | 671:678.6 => 0.33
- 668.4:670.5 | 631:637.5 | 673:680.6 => 0.15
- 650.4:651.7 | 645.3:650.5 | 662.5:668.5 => 0.10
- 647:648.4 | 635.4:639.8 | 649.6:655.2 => 0.02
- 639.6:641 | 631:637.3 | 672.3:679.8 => -0.14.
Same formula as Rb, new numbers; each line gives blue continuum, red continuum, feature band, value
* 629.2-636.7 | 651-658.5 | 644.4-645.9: 0.488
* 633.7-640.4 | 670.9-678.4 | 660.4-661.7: 0.093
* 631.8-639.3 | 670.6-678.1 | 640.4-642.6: 0.005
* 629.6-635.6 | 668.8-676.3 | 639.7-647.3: 0.066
